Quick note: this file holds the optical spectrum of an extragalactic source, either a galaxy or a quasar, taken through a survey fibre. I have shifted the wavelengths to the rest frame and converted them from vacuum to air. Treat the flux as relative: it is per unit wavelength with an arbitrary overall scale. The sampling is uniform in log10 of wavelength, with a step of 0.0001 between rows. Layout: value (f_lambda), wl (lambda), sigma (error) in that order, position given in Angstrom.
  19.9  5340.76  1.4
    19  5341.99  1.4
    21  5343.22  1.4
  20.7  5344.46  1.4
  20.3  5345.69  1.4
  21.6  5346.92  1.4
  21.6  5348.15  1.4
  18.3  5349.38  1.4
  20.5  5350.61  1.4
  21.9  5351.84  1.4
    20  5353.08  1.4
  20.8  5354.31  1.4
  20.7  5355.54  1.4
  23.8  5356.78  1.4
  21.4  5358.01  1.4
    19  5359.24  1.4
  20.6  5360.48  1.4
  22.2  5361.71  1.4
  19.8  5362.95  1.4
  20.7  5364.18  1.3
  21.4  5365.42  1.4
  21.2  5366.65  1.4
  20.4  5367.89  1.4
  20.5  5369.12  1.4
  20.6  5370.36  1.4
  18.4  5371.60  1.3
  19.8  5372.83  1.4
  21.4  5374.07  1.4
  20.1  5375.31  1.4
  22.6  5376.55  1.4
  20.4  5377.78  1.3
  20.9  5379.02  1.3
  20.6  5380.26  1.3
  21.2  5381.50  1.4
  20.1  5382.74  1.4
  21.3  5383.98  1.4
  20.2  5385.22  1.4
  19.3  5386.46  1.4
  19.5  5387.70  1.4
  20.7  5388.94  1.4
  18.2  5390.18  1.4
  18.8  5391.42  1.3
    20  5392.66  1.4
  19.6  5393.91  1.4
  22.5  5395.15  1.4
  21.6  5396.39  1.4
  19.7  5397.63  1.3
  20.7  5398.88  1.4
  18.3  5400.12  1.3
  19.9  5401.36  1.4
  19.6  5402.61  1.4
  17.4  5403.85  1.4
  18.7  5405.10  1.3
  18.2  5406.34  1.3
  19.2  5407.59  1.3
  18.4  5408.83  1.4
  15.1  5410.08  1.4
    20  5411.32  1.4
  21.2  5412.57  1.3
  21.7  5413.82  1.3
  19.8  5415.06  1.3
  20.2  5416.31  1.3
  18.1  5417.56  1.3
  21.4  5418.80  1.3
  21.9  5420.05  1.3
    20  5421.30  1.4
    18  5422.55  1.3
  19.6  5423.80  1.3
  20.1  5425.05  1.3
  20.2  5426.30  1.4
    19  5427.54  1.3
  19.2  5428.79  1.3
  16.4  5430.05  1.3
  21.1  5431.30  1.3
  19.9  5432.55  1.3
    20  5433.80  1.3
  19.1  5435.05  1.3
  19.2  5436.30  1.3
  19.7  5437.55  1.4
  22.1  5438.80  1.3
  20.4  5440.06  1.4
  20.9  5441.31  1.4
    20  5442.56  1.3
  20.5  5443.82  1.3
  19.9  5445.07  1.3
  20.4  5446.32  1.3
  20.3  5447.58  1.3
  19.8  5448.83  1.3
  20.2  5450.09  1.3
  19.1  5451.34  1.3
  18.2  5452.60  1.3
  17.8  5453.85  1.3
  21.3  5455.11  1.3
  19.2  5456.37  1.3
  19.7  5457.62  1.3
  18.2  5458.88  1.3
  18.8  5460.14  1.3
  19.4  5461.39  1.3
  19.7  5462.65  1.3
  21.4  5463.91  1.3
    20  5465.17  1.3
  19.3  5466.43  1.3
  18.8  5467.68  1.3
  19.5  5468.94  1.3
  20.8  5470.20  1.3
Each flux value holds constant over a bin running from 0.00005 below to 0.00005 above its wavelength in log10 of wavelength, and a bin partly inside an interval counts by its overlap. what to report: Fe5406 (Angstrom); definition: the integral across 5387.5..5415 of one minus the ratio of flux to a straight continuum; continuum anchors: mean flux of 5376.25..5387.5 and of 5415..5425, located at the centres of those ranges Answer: 1.02 Angstrom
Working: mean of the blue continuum 20.6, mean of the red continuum 19.9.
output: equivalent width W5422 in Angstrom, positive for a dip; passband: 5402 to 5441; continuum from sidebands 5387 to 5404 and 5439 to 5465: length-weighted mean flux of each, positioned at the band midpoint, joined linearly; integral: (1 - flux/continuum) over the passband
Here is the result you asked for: 0.55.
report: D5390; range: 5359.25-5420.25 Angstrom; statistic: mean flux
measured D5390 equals 20.1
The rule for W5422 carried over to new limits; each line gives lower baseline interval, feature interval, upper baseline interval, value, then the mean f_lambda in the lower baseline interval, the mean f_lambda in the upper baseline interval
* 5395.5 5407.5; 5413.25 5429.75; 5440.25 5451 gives -0.07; 19.4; 20.2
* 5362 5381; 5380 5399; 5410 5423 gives 0.12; 20.6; 20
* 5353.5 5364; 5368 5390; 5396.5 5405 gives -0.20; 21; 19.4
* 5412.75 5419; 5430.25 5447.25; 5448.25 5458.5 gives -0.38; 20.2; 19.4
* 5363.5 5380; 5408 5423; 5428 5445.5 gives 0.34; 20.6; 19.9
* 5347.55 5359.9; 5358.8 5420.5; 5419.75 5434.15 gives 0.39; 20.8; 19.6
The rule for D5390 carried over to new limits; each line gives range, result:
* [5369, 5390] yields 20.4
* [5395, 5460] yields 19.6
